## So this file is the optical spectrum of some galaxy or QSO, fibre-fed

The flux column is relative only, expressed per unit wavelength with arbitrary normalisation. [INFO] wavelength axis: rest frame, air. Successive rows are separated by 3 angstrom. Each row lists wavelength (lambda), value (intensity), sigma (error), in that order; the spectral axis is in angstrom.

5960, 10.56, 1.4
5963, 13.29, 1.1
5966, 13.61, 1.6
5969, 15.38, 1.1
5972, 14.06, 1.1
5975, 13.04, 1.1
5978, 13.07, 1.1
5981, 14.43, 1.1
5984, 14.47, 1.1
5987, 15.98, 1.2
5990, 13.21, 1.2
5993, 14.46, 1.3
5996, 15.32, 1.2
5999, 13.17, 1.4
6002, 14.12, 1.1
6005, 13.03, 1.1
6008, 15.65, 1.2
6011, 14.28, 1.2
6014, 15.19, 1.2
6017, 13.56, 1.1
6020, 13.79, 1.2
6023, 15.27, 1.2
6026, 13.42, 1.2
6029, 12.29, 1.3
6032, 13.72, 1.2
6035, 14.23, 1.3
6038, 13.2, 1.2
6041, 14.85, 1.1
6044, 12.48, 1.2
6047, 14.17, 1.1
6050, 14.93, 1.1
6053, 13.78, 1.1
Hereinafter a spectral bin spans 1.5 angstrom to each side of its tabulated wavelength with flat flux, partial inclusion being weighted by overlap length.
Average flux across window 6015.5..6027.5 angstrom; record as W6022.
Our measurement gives 14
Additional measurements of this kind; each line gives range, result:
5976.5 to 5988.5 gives 14.5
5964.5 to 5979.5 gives 13.8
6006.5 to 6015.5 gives 15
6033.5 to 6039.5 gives 13.7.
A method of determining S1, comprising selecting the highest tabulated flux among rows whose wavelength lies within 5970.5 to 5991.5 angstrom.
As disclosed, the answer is 15.98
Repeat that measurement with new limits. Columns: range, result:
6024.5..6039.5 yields 14.23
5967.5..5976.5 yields 15.38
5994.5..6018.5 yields 15.65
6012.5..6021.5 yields 15.19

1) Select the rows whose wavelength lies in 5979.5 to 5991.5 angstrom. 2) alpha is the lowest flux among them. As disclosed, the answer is 13.21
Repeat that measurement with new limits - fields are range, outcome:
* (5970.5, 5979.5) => 13.04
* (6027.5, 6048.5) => 12.29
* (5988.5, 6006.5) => 13.03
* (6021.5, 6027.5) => 13.42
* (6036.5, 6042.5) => 13.2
